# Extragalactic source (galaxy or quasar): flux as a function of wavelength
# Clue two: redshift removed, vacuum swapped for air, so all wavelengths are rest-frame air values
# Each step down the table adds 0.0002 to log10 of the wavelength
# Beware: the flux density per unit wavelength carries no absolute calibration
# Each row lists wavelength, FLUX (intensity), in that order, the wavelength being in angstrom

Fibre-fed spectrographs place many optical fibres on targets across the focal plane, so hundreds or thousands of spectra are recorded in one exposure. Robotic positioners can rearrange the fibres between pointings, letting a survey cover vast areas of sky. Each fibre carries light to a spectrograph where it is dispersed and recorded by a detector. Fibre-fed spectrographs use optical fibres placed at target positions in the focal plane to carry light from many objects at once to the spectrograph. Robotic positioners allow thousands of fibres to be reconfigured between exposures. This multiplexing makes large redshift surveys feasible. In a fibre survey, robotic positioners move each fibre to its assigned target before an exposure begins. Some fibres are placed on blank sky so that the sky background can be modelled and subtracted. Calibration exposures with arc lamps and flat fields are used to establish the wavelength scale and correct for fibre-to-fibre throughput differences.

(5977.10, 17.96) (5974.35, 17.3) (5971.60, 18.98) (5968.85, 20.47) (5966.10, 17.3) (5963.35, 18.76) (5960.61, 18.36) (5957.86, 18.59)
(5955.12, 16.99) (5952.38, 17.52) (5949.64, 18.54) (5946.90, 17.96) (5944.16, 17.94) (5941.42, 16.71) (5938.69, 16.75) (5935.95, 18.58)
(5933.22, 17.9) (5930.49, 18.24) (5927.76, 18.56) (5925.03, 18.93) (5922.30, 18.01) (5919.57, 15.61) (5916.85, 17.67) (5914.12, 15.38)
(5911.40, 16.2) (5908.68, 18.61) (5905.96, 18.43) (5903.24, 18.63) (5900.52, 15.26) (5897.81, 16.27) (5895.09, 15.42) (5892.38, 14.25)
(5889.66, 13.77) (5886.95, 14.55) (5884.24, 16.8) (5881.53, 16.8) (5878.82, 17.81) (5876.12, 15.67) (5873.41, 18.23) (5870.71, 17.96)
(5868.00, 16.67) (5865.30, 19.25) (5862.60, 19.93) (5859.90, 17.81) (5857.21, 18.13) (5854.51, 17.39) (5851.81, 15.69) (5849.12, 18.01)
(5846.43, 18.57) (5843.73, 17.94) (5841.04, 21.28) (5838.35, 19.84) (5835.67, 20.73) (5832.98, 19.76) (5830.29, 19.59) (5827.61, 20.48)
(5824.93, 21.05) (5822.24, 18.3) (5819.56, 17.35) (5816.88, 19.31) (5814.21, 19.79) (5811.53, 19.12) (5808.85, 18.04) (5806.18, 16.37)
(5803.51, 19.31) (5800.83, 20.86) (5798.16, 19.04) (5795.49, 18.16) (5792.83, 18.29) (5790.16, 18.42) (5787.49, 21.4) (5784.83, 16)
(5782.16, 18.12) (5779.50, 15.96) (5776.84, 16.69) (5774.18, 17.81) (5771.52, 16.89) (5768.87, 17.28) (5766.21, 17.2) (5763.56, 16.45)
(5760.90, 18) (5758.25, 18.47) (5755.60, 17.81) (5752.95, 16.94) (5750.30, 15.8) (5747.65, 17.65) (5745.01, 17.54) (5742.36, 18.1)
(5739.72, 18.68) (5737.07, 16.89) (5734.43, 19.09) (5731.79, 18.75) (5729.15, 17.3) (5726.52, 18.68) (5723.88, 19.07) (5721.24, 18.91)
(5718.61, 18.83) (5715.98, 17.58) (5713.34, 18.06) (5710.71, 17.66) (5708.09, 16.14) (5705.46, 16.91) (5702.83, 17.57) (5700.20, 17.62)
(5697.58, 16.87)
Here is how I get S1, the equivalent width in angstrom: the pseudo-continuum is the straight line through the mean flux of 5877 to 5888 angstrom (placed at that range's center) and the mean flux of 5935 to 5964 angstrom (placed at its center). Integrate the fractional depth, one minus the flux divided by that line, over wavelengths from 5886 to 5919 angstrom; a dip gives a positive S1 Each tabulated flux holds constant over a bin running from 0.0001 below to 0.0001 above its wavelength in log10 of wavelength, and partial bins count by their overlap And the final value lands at 1.4 angstrom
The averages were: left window 16.5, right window 17.8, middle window 16.2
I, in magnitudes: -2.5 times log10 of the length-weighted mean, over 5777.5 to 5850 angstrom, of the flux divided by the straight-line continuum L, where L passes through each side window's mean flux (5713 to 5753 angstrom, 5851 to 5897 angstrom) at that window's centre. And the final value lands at -0.09 mag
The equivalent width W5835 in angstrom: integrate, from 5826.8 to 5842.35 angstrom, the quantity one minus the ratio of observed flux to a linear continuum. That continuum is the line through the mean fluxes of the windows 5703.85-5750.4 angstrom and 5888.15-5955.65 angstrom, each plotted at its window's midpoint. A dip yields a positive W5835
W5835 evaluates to -2.48 angstrom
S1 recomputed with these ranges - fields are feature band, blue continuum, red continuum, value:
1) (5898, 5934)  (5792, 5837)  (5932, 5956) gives 1.07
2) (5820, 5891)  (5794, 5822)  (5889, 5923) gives -2.00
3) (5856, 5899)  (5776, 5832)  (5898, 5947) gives 2.67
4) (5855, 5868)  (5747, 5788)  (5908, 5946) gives -0.78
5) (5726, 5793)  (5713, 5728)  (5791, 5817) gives 3.53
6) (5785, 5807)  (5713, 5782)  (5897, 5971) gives -1.45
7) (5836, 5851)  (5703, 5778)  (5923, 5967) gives -1.08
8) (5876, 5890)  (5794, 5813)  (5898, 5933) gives 1.36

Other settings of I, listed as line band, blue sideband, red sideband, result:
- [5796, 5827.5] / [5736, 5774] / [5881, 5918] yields -0.12 mag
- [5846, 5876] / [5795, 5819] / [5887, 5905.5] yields -0.06 mag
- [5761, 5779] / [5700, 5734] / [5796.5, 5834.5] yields 0.09 mag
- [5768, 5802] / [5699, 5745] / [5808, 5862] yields 0.03 mag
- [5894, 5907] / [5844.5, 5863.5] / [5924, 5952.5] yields 0.07 mag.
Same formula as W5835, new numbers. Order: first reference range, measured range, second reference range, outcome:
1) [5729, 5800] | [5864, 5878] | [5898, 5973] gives 0.17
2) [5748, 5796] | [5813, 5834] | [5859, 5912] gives -2.67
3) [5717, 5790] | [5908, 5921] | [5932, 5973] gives 1.03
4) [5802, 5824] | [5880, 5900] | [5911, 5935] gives 2.65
